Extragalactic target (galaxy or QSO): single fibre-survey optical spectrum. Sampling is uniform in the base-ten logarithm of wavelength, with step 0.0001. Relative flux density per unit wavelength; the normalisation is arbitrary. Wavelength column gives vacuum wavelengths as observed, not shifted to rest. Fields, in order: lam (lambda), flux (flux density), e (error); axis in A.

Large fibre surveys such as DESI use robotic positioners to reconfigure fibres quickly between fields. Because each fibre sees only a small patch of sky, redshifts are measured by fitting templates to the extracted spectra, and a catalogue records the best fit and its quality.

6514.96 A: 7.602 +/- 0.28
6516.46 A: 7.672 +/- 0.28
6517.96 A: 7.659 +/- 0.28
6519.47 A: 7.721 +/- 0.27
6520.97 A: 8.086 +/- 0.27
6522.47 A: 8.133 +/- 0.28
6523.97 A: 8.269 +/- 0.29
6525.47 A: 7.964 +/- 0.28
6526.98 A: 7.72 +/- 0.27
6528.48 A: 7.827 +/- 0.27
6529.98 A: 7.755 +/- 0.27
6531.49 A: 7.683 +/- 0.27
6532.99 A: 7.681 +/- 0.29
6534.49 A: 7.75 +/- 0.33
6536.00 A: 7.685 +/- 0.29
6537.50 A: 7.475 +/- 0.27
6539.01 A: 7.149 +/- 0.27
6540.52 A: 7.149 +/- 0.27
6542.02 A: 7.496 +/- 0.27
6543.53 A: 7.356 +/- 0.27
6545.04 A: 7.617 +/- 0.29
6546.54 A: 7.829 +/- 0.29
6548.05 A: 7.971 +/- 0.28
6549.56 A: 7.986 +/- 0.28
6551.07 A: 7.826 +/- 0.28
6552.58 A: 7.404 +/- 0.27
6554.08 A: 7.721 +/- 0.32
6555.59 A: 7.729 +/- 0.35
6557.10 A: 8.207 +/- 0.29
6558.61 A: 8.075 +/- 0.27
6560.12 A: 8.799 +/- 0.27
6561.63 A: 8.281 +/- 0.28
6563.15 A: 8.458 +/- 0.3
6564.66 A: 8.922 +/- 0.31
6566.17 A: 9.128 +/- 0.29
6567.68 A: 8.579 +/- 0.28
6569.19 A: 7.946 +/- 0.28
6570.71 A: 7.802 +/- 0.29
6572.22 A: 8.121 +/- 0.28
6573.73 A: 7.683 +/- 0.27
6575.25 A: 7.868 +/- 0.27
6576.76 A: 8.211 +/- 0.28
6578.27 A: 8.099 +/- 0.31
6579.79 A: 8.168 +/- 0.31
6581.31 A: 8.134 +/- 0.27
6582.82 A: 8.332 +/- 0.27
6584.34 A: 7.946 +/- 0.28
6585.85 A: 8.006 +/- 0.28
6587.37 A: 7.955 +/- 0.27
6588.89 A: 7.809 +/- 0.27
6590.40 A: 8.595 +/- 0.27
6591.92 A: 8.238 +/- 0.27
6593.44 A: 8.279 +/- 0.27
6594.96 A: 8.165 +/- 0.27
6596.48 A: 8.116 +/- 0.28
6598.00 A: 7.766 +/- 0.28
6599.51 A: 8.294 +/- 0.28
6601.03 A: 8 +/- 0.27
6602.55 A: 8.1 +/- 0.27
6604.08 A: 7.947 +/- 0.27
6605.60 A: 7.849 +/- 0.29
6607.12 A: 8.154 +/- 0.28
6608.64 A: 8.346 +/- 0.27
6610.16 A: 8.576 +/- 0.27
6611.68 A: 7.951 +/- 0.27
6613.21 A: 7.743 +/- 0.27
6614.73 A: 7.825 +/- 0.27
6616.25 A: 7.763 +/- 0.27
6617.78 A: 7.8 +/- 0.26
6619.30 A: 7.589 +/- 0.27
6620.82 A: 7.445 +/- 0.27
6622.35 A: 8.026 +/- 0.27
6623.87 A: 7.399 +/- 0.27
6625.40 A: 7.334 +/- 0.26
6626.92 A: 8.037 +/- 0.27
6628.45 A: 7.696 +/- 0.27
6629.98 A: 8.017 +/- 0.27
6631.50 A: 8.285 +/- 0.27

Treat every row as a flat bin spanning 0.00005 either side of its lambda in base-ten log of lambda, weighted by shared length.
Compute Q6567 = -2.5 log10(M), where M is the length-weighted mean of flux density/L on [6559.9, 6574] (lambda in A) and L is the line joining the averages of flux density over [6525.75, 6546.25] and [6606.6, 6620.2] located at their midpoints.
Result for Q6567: -0.09 mag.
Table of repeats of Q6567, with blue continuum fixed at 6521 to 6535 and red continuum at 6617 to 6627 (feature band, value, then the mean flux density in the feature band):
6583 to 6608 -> -0.05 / 8.08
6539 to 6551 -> 0.03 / 7.61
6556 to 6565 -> -0.08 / 8.4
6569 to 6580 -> -0.03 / 7.98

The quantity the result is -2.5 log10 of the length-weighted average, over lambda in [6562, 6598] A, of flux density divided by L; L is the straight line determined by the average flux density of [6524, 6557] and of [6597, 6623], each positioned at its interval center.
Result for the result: -0.05 mag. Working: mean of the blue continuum 7.68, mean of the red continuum 7.95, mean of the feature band 8.19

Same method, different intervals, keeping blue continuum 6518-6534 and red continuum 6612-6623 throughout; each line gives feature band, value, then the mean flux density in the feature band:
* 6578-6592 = -0.05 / 8.12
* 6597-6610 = -0.04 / 8.08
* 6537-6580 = -0.02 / 7.97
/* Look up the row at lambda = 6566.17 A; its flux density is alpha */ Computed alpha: 9.128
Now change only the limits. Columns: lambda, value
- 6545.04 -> 7.617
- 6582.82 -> 8.332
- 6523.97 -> 8.269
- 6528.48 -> 7.827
